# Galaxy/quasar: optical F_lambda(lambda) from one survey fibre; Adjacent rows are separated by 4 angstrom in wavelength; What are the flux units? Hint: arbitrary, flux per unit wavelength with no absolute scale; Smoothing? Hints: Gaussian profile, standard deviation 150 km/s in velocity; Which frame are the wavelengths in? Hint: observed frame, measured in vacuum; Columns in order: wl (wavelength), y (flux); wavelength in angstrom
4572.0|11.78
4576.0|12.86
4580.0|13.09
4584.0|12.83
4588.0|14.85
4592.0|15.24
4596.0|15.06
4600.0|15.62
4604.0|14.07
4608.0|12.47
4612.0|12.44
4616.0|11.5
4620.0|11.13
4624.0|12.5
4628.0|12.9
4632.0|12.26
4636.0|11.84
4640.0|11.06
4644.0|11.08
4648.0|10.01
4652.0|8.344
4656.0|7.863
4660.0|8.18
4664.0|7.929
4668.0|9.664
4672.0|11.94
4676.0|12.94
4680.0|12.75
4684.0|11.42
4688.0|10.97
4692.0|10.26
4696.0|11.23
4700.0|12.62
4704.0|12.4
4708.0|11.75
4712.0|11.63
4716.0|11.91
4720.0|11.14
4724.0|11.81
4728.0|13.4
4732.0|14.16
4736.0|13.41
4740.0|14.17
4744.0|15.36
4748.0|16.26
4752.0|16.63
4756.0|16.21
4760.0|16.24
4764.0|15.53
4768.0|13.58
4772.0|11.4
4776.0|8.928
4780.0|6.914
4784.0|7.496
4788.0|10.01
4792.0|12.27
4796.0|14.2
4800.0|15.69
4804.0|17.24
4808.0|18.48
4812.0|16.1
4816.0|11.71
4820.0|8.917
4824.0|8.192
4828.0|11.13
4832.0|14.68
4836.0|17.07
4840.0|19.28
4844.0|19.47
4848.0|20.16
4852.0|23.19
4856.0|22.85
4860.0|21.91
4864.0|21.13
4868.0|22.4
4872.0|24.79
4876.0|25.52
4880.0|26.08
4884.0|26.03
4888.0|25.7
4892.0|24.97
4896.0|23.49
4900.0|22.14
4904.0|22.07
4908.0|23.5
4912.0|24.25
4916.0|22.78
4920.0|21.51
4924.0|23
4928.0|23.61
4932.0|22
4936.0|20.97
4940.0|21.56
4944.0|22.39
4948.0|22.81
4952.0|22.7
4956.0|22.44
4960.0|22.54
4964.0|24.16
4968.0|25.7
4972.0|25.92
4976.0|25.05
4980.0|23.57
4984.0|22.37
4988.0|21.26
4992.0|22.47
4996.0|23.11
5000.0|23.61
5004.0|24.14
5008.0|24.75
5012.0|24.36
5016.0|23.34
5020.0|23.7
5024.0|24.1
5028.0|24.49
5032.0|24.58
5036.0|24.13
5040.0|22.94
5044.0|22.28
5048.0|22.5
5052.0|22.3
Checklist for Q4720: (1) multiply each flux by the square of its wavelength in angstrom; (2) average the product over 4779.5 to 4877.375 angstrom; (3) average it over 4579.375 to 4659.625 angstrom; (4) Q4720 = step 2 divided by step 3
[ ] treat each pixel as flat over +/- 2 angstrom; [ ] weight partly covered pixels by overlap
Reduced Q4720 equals 1.48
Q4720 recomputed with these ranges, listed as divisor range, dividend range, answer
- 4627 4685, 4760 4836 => 1.26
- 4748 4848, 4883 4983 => 1.79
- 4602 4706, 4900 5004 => 2.32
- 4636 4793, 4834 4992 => 2.10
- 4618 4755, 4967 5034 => 2.28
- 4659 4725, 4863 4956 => 2.27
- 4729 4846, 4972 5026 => 1.86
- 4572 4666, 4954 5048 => 2.32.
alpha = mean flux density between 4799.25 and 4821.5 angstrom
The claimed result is 14.8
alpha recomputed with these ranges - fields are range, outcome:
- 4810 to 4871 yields 17.3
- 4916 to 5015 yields 23.2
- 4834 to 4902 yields 22.7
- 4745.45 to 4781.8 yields 13.6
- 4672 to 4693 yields 11.8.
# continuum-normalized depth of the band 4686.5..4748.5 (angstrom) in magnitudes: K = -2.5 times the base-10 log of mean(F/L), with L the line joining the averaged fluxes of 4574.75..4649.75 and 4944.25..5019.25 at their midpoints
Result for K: 0.25 mag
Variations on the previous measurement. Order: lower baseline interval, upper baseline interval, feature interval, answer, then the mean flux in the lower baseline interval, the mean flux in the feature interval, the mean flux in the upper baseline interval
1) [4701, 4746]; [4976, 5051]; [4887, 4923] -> -0.196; 12.8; 23.3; 23.5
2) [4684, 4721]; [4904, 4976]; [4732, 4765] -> -0.119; 11.5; 15.4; 23.1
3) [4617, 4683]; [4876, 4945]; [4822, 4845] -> 0.315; 10.8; 14.8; 23.4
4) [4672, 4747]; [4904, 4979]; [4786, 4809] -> 0.145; 12.4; 14.5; 23.1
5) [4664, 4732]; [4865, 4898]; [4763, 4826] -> 0.450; 11.7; 12.2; 24.8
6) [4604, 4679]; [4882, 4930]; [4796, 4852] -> 0.263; 11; 15.5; 23.6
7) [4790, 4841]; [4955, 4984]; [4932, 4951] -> 0.016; 14.1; 22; 24.1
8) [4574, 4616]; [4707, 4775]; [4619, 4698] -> 0.261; 13.7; 10.8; 13.8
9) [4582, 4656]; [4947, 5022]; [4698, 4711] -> 0.224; 12.4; 12.2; 23.6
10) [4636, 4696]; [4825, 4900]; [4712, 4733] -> 0.107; 10.4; 12.3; 21.5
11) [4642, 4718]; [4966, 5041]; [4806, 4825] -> 0.246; 10.8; 12.9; 23.9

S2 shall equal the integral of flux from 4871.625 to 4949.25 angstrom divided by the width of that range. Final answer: 23.4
